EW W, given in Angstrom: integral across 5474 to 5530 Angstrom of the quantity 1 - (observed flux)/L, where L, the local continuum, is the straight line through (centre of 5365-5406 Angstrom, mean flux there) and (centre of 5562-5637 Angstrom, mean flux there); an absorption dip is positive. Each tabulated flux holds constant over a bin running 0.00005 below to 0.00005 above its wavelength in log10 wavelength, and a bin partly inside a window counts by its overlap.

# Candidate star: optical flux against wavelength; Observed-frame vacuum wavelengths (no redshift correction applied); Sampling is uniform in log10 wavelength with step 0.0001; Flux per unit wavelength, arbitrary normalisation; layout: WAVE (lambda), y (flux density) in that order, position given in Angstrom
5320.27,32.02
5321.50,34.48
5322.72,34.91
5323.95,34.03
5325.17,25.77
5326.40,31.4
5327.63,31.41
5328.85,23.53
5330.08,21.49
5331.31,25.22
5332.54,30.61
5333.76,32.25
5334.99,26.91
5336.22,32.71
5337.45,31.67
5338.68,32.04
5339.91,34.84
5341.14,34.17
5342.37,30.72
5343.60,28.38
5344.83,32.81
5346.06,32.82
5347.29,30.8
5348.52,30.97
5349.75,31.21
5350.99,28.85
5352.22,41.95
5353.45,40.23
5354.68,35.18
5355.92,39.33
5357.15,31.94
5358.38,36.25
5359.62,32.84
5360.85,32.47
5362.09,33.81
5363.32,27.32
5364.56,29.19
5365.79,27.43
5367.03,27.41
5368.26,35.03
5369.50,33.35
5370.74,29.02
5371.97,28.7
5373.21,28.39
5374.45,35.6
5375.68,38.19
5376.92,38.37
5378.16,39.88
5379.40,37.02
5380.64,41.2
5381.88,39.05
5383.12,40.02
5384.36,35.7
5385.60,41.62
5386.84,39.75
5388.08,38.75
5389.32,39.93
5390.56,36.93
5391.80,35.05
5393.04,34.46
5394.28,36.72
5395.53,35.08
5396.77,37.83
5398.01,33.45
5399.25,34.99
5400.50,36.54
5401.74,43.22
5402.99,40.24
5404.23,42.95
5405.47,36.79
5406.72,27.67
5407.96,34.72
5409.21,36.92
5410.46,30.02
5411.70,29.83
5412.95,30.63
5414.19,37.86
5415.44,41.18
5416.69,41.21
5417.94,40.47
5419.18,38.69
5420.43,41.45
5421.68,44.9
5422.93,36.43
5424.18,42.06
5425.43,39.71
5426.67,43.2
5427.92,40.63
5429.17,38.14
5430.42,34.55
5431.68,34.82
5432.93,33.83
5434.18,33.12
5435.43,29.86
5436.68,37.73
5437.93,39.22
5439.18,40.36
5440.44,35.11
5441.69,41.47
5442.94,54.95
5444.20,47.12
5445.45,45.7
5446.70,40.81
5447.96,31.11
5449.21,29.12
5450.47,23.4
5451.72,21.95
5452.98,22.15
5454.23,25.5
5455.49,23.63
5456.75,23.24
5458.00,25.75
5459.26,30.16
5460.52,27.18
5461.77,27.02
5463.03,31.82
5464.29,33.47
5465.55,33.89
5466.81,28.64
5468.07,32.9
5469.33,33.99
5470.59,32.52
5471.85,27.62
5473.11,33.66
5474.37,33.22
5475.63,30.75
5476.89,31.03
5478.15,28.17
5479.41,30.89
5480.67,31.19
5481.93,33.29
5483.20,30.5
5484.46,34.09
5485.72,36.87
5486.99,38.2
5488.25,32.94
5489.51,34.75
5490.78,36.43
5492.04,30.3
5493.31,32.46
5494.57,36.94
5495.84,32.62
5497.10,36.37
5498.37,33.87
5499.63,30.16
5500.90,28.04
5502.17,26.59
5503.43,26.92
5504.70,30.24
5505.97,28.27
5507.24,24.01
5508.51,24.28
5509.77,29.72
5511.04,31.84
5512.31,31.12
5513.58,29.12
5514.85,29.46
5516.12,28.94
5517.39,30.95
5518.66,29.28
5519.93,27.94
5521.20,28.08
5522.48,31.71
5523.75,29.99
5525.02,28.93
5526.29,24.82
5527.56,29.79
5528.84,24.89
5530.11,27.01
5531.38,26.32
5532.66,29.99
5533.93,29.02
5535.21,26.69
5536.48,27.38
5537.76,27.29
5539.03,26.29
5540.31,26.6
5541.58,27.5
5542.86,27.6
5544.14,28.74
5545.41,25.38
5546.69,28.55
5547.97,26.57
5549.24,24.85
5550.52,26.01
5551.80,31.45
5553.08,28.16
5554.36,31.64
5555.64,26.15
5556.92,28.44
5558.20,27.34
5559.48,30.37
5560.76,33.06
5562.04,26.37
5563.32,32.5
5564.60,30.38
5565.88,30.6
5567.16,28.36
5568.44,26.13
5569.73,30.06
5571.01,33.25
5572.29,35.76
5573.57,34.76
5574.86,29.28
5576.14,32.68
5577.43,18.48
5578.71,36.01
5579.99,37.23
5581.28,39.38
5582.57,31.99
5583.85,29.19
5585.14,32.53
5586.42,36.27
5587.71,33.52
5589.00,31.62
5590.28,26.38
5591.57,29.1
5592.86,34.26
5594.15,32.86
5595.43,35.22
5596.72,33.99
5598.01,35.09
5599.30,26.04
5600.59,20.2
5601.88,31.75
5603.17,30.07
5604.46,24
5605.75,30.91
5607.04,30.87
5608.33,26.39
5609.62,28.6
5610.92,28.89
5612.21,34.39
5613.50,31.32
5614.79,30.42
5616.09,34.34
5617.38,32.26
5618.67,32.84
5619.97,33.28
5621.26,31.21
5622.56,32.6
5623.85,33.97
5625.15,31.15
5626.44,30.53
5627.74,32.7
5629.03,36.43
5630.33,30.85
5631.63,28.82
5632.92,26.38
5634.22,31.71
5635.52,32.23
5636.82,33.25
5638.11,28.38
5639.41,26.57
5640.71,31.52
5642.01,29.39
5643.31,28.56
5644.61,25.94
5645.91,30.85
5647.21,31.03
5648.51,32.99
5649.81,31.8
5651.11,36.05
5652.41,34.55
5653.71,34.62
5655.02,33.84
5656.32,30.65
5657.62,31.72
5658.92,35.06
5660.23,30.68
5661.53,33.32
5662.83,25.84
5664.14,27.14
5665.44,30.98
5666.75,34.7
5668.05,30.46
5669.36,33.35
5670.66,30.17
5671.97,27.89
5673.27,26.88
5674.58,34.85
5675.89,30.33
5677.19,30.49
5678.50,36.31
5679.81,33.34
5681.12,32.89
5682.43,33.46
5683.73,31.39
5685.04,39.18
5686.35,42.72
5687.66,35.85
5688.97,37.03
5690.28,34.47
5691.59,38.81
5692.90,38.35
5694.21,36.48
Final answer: 4.9 Angstrom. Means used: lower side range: 36.3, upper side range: 31.2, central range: 30.6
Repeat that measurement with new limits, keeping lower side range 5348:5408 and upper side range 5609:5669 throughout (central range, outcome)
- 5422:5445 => -3.1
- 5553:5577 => 1.7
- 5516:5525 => 1.0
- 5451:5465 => 3.1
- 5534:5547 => 2.2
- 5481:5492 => -0.2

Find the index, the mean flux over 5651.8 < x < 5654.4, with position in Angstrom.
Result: 34.5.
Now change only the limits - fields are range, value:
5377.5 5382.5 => 39.2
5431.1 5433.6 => 34.3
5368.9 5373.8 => 29.9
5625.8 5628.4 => 31.7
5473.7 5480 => 30.9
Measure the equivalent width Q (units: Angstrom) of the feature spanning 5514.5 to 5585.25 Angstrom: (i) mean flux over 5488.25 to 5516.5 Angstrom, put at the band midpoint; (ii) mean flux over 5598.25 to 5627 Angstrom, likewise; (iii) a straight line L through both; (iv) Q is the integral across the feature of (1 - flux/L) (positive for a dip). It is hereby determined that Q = 3.0 Angstrom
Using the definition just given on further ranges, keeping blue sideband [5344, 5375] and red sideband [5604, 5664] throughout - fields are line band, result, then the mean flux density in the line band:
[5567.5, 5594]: -0.4 Angstrom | 31.9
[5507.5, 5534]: 2.6 Angstrom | 28.7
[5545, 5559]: 1.7 Angstrom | 27.7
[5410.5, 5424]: -2.4 Angstrom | 38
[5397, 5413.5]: -1.6 Angstrom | 35.3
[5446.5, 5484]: 2.9 Angstrom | 29.5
